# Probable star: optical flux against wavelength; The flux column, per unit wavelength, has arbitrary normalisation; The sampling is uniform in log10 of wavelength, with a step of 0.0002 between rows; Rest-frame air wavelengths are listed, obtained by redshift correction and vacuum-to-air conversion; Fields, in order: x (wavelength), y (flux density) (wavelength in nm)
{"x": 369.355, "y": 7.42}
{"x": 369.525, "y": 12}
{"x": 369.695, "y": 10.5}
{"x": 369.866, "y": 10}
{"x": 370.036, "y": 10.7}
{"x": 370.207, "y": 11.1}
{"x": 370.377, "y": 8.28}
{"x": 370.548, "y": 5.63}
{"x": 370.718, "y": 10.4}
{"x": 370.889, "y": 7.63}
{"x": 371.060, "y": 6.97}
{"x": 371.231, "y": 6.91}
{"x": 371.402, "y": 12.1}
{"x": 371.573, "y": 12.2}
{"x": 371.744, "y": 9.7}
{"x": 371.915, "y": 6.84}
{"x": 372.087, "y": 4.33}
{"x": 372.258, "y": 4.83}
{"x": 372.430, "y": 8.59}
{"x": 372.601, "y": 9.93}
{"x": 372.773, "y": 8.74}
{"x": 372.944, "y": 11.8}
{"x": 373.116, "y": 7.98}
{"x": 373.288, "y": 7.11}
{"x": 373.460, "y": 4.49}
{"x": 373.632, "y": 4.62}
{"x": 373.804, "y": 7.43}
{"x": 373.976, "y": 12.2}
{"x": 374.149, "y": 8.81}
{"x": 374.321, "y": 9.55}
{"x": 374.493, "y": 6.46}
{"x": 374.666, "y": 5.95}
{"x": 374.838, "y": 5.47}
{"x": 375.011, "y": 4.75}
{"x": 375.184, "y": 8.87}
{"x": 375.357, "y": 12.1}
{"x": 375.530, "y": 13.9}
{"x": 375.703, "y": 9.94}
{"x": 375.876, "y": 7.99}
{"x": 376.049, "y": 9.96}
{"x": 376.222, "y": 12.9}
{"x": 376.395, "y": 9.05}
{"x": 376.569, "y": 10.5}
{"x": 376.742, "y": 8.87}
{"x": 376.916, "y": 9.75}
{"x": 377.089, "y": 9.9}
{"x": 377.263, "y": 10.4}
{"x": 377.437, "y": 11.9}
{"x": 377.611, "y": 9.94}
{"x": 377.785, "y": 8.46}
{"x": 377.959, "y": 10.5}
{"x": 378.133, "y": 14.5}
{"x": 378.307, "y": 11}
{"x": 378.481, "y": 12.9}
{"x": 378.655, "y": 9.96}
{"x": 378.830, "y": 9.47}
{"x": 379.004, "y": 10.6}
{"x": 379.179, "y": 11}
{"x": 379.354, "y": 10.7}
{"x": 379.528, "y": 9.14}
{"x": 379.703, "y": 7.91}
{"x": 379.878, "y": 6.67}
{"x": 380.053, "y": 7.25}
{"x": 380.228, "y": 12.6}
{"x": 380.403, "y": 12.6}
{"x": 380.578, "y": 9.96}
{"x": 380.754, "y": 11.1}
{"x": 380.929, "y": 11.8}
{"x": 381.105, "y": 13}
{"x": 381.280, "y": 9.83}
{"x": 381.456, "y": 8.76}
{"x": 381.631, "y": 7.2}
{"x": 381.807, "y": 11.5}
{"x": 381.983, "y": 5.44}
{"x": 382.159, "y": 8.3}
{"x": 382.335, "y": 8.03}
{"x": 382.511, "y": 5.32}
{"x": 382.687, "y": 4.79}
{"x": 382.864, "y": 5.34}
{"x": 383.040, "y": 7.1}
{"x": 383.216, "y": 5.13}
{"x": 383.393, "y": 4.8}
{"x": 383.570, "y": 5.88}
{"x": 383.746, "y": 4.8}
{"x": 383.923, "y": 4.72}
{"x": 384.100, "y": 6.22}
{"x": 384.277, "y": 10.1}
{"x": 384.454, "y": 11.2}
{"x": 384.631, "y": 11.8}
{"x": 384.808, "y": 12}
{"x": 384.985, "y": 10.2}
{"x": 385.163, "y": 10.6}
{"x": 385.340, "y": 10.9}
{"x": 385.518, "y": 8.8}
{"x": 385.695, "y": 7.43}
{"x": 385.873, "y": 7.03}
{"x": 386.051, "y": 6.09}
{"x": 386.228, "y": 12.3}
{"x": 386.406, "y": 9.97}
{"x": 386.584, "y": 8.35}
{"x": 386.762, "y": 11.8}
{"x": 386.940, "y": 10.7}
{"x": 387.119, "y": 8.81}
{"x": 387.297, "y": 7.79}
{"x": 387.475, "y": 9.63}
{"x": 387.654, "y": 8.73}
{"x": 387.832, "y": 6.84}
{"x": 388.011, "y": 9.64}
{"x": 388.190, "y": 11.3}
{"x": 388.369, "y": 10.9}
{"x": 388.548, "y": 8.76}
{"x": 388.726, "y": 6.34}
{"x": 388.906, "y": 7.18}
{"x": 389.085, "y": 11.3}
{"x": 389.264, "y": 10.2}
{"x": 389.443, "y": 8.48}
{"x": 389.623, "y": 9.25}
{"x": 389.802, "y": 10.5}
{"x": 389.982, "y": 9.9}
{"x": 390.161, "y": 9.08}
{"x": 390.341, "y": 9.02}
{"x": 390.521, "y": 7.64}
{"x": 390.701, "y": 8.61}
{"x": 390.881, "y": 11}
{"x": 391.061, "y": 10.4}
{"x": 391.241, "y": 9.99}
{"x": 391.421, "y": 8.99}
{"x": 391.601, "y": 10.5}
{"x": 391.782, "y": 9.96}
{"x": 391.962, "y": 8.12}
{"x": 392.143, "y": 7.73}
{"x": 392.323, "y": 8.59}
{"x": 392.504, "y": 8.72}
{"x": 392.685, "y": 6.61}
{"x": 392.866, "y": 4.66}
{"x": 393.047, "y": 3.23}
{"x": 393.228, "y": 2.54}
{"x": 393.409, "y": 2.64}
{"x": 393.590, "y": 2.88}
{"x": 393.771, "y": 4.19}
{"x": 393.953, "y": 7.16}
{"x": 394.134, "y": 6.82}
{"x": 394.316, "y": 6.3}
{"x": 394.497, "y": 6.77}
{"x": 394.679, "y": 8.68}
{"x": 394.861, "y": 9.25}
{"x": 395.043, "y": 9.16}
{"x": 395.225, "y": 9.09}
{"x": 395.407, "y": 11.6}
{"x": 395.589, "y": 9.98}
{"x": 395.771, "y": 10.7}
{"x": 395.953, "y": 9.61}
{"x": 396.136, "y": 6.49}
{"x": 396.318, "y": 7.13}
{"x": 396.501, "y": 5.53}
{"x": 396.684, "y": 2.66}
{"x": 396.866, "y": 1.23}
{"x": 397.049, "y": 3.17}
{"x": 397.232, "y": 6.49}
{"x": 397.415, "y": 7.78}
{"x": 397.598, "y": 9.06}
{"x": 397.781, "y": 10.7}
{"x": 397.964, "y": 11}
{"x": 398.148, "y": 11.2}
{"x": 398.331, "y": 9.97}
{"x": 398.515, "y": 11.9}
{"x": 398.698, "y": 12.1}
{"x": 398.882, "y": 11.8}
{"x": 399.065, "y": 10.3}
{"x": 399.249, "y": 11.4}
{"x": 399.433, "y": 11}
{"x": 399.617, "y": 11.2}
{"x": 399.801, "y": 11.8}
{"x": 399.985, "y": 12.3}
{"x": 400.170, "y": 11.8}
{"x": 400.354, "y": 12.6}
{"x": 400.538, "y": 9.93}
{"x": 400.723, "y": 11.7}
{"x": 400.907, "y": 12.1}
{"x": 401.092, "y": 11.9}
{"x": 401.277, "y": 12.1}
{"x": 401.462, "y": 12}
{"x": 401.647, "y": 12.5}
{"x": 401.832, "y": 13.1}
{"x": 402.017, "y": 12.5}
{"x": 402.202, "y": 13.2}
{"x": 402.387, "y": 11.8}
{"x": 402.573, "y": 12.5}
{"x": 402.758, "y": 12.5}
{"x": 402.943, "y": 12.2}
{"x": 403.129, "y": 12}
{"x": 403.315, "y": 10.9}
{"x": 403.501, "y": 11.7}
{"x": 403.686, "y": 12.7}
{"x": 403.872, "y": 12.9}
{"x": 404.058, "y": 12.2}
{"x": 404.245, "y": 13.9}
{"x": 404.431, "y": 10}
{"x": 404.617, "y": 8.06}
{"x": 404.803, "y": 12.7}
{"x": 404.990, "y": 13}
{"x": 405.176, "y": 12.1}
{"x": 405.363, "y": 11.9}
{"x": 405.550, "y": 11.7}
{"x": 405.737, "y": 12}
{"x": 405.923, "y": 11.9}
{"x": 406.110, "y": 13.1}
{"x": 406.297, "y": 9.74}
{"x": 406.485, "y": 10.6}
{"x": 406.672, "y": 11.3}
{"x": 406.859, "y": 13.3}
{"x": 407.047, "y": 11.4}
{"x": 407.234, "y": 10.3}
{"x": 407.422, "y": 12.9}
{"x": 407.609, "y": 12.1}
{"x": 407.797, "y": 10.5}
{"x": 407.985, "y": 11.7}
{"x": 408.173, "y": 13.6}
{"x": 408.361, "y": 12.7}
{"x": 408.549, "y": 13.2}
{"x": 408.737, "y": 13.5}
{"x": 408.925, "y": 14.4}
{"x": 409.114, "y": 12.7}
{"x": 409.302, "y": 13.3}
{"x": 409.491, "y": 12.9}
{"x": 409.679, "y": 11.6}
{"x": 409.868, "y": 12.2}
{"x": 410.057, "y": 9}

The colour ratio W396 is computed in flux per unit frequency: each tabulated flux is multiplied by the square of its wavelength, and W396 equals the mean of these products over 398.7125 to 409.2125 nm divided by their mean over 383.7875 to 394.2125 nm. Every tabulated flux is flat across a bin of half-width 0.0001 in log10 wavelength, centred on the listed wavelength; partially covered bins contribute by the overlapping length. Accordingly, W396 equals 1.52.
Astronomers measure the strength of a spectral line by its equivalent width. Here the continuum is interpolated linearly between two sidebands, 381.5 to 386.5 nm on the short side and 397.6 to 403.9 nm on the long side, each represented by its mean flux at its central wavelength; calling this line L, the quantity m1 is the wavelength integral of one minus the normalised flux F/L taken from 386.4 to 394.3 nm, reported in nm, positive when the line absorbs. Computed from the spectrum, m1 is 0.88 nm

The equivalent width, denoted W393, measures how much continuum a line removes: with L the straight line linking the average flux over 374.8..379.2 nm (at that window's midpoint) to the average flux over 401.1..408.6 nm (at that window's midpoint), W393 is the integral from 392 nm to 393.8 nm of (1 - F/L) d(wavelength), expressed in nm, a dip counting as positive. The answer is 0.95 nm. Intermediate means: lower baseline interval 10.2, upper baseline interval 12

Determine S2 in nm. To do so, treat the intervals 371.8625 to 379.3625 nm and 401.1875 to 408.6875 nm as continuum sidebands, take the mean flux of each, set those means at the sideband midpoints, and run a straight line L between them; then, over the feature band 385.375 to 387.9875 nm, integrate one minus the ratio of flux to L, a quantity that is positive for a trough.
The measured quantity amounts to 0.34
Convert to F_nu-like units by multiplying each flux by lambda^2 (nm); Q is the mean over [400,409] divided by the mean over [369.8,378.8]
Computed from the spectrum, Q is 1.54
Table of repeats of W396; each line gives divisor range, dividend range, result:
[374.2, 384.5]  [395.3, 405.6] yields 1.32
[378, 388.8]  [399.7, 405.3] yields 1.46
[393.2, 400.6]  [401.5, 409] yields 1.47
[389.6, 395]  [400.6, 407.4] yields 1.66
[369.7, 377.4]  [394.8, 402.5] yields 1.31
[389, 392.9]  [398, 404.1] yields 1.37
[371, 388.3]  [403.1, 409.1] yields 1.53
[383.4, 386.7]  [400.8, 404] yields 1.53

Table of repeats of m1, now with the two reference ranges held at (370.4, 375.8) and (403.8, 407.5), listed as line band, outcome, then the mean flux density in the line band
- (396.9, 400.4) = 0.25 nm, 10.2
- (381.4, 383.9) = 0.74 nm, 6.52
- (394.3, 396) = 0.22 nm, 9.23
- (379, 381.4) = -0.33 nm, 10.3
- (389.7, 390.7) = 0.09 nm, 9.17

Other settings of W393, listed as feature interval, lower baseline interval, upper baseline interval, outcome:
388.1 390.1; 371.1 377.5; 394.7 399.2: -0.17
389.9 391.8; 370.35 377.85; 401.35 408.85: 0.18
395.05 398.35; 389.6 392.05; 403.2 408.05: 0.77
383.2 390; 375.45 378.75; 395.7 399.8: 0.60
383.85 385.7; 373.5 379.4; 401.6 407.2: 0.14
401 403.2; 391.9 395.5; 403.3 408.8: -0.45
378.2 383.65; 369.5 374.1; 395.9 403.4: 0.15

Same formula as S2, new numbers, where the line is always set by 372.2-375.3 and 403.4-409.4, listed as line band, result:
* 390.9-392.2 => 0.075 nm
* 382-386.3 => 0.619 nm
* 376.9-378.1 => -0.311 nm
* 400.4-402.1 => -0.088 nm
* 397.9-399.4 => -0.020 nm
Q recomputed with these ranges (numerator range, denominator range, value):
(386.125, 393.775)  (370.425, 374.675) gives 1.15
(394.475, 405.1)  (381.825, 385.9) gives 1.47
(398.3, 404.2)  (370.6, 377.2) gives 1.58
